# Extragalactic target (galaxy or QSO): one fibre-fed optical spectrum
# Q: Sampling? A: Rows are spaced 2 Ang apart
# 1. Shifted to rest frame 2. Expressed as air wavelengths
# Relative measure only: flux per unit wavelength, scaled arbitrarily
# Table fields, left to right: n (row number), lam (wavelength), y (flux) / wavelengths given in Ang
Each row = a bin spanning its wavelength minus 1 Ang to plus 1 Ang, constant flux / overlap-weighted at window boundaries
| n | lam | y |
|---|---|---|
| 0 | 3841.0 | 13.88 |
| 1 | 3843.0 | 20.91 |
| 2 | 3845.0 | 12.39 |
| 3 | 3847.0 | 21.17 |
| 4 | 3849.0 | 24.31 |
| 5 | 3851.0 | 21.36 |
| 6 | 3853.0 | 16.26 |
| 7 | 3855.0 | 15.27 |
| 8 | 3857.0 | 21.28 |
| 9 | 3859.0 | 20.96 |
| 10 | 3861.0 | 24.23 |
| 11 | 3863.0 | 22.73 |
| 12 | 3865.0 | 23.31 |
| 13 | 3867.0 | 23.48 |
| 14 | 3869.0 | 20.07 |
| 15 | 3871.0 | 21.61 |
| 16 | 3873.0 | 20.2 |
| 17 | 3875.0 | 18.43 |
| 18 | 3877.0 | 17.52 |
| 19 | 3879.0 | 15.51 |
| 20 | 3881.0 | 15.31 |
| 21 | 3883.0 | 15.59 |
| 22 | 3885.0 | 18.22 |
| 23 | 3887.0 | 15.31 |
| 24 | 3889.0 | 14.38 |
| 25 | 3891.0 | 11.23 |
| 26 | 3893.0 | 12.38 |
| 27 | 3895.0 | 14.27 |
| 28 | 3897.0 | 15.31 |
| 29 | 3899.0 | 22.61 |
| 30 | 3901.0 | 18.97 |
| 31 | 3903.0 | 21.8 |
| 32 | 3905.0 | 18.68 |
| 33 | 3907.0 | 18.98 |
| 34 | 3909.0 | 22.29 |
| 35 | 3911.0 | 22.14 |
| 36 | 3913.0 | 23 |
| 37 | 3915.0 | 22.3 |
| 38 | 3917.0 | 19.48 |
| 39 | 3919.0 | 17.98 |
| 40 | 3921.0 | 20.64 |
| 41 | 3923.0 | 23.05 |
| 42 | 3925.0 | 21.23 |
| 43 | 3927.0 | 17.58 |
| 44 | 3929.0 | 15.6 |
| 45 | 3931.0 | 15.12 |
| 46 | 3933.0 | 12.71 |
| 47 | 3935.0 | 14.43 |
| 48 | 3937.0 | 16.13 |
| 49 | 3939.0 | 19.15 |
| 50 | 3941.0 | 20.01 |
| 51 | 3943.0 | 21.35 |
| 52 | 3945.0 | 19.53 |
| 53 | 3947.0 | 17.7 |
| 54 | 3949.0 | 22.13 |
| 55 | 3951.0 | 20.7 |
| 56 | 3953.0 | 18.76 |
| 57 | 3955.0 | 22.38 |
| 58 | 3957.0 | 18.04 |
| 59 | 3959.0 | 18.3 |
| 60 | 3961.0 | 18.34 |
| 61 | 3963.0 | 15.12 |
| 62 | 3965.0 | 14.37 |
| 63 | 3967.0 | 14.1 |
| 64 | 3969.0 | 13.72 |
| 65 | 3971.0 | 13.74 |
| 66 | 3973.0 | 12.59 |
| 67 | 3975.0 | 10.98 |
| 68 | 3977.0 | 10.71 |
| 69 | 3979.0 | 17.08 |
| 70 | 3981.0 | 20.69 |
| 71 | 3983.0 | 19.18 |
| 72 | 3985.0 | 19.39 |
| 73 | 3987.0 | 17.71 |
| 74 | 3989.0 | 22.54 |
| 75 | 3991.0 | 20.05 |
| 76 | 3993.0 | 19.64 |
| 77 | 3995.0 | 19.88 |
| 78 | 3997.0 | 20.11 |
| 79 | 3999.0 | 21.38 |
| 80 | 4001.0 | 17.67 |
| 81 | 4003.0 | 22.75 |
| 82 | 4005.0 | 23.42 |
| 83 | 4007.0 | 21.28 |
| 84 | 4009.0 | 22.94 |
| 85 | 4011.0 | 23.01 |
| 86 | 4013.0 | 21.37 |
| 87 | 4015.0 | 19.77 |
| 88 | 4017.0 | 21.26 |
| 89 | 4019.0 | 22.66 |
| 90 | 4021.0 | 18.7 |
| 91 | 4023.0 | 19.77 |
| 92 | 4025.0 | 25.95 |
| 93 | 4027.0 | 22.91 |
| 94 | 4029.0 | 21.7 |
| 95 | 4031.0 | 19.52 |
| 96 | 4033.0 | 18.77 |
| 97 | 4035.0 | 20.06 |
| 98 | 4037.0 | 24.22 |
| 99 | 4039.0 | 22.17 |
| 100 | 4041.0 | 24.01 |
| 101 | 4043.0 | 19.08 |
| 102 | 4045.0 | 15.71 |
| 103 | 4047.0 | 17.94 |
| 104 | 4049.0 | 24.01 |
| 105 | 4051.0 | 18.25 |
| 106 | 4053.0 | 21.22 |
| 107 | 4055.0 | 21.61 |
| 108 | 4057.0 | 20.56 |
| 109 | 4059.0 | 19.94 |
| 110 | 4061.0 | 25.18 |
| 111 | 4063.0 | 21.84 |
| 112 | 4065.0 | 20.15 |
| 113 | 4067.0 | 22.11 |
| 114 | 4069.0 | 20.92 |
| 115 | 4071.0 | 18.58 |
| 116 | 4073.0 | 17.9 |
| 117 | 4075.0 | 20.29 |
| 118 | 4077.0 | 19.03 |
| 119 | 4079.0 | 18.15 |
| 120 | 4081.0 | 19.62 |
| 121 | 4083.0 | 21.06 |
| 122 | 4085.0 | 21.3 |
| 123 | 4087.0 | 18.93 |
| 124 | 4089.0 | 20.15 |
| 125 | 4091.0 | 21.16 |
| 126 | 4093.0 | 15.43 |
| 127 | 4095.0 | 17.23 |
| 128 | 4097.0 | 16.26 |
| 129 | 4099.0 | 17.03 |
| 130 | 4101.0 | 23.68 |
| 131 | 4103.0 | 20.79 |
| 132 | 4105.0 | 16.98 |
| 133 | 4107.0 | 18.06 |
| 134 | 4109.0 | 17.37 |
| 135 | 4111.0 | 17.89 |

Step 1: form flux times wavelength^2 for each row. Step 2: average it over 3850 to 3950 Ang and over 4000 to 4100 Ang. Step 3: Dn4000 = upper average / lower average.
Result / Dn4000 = 1.18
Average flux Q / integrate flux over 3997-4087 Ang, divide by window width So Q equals 20.9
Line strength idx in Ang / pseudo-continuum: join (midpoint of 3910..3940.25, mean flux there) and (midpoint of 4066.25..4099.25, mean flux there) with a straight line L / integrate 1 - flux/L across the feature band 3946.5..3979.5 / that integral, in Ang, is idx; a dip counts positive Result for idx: 4.3 Ang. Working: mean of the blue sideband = 18.7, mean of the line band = 16.4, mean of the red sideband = 19.2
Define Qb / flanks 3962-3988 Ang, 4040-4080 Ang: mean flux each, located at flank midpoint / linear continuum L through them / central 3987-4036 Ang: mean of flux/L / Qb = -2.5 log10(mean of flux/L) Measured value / -0.20 mag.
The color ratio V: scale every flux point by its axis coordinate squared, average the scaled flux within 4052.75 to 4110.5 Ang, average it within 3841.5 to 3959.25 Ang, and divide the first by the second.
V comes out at 1.14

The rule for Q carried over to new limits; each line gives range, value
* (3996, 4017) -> 21.4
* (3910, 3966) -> 18.8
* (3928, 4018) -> 18.4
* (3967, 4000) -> 17.4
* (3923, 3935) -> 16.8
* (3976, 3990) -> 18.2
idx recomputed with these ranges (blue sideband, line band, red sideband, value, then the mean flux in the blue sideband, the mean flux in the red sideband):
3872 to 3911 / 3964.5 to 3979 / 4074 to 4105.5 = 3.99 Ang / 17.3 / 19.2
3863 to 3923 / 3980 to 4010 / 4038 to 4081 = -1.21 Ang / 18.8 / 20.4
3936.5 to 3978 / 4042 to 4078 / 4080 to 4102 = -2.87 Ang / 17.1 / 19.3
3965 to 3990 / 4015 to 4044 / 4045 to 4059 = -3.85 Ang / 16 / 20.2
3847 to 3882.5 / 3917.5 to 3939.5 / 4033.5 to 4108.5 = 2.68 Ang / 20.1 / 20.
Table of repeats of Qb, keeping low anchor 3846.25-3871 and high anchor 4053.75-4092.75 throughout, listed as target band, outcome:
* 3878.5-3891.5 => 0.36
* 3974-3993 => 0.17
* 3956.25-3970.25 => 0.29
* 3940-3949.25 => 0.05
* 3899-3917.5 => 0.00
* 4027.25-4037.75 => -0.02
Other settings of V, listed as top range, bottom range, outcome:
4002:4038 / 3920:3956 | 1.20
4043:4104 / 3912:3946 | 1.14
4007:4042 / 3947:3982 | 1.35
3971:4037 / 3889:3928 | 1.09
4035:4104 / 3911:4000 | 1.17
